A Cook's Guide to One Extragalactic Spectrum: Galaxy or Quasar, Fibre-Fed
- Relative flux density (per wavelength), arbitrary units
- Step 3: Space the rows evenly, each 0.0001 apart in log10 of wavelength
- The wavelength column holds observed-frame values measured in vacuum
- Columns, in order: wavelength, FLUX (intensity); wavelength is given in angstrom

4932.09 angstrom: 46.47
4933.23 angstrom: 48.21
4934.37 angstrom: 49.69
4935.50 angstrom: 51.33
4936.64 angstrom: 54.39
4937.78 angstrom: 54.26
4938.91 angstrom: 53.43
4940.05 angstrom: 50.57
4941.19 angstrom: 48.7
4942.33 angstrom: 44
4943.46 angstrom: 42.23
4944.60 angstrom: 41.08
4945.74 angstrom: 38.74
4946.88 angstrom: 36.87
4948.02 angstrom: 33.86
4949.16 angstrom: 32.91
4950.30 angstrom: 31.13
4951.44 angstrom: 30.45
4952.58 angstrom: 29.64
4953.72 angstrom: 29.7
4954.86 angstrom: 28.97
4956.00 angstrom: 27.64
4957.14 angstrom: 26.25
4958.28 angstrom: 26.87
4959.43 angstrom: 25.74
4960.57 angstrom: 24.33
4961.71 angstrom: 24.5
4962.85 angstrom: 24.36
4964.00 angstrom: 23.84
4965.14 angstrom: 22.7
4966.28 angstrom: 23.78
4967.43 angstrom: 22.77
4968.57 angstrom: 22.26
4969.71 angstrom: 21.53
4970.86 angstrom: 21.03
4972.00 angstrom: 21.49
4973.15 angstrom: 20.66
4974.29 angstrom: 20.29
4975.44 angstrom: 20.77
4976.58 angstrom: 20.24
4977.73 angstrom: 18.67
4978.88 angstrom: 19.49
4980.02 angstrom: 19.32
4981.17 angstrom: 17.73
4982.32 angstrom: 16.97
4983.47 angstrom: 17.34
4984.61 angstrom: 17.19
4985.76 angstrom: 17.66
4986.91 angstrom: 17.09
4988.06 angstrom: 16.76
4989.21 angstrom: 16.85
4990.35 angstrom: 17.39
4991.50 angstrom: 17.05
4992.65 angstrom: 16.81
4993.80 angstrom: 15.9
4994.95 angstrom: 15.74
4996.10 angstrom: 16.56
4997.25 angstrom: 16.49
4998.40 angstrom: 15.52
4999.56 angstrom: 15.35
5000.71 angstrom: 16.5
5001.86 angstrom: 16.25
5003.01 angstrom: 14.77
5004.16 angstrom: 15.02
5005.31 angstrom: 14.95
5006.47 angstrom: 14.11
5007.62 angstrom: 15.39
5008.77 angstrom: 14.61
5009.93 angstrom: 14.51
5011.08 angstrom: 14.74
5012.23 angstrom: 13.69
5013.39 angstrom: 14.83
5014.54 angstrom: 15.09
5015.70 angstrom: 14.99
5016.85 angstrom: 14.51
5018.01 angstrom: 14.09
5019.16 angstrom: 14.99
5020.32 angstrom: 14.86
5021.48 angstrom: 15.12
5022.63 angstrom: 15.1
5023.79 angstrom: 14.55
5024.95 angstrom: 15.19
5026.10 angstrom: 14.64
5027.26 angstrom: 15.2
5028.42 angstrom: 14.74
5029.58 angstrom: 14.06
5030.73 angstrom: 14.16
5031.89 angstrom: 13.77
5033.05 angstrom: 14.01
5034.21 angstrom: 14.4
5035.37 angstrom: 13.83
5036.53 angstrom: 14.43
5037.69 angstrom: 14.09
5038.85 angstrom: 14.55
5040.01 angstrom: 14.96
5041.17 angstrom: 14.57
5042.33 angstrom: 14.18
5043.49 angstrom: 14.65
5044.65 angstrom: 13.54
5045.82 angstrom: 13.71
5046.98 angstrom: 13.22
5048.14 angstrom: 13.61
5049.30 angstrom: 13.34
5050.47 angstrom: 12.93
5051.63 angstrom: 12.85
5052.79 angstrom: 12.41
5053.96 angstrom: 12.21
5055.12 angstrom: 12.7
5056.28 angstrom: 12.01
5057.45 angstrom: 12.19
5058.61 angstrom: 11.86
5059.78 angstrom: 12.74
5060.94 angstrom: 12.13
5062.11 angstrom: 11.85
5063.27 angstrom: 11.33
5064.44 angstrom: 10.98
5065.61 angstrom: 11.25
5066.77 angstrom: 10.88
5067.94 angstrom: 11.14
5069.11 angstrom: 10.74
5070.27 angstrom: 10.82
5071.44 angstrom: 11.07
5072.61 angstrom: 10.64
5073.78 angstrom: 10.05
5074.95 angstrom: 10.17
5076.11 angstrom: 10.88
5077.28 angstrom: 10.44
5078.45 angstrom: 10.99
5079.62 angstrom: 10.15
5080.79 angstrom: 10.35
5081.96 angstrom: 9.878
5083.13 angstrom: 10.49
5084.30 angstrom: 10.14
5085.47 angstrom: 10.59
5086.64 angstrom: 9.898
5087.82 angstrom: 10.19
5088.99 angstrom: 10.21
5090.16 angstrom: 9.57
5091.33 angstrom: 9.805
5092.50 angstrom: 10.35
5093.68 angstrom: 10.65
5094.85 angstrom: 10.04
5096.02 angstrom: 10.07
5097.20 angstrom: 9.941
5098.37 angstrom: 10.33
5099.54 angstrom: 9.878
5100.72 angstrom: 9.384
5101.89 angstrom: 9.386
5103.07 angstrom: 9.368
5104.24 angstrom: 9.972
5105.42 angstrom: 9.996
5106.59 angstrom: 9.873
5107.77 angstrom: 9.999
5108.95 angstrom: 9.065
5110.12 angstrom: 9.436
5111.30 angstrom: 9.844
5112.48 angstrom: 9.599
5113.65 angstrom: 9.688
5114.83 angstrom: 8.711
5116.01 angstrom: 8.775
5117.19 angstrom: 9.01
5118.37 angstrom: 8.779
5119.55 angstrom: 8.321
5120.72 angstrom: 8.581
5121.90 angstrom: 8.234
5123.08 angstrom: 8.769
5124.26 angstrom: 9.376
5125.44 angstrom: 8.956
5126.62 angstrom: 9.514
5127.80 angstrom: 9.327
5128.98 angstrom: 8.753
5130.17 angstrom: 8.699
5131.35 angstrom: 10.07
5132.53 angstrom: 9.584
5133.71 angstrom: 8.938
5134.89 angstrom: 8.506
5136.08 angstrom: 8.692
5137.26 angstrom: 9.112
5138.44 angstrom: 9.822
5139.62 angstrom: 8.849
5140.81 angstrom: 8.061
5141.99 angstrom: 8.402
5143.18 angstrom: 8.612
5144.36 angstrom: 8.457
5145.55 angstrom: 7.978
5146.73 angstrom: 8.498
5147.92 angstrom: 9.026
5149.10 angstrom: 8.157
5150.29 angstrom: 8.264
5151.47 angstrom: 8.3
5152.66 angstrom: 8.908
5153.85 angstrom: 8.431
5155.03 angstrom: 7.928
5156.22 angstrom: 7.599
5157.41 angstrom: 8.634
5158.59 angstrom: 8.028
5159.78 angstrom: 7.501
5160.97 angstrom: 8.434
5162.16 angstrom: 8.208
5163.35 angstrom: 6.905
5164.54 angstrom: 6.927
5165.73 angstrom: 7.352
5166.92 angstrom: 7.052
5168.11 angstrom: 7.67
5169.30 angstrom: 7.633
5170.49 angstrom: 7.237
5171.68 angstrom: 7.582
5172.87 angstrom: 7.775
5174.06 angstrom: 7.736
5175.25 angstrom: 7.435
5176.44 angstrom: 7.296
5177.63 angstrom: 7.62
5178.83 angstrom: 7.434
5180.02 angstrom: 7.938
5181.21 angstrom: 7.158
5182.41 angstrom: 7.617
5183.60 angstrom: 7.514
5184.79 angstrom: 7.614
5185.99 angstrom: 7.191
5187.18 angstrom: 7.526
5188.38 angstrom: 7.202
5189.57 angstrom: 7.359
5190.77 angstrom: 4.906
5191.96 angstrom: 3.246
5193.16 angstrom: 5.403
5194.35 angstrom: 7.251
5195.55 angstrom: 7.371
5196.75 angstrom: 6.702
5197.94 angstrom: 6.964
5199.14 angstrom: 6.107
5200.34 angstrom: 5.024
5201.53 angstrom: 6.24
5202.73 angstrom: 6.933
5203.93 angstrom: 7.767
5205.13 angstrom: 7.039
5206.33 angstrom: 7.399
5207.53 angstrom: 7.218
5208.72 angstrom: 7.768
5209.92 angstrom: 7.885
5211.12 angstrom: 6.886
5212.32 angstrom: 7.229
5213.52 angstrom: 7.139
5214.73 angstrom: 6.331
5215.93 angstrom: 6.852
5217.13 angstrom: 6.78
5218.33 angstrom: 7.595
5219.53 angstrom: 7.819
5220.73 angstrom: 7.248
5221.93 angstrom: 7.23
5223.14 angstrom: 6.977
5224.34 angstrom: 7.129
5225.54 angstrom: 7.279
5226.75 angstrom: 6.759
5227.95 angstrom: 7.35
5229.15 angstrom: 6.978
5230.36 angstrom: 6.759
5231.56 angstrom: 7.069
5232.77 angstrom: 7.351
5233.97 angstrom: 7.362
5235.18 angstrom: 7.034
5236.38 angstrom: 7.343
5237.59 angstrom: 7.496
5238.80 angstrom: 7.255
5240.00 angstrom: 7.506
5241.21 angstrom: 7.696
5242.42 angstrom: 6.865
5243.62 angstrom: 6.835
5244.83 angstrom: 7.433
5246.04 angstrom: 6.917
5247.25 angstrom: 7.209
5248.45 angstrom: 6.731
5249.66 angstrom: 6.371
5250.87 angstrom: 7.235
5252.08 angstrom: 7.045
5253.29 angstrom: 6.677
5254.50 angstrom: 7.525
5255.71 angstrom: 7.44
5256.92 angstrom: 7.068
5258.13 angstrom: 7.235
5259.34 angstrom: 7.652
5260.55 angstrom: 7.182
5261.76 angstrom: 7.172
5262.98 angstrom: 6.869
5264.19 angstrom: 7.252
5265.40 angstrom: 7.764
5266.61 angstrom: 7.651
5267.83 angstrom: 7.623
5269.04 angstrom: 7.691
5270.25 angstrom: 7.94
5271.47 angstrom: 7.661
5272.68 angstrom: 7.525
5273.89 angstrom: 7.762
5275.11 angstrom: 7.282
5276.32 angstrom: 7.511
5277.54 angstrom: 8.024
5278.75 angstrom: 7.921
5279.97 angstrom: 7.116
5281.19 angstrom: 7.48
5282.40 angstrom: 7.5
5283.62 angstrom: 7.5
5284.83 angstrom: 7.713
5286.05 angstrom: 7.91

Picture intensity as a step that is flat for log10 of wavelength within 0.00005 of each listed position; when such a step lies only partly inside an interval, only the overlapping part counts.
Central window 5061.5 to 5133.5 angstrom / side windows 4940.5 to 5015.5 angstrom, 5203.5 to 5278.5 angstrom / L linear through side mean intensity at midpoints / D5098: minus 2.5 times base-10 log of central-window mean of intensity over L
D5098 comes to 0.48 mag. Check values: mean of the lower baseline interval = 22.2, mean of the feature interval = 9.91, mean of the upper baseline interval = 7.27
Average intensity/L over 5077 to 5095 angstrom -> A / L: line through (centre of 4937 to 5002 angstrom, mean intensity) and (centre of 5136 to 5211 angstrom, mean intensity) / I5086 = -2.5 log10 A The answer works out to 0.43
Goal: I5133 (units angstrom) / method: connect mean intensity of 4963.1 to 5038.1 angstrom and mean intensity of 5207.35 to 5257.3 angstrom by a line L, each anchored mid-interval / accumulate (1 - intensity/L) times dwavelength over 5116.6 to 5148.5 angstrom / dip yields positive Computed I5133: 6.9 angstrom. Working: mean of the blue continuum 16.8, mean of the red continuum 7.16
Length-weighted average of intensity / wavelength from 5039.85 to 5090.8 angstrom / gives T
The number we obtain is 11.7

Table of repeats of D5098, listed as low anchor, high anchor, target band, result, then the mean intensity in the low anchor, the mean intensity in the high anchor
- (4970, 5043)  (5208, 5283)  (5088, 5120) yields 0.28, 16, 7.28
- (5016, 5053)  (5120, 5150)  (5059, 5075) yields 0.12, 14.2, 8.83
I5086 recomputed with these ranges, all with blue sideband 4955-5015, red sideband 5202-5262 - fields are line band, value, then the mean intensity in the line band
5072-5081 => 0.357 mag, 10.5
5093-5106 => 0.332 mag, 9.91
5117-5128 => 0.360 mag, 8.87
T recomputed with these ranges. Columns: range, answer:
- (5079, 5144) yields 9.46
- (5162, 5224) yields 7.07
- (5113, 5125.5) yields 8.84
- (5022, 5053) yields 14.1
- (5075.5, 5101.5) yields 10.2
